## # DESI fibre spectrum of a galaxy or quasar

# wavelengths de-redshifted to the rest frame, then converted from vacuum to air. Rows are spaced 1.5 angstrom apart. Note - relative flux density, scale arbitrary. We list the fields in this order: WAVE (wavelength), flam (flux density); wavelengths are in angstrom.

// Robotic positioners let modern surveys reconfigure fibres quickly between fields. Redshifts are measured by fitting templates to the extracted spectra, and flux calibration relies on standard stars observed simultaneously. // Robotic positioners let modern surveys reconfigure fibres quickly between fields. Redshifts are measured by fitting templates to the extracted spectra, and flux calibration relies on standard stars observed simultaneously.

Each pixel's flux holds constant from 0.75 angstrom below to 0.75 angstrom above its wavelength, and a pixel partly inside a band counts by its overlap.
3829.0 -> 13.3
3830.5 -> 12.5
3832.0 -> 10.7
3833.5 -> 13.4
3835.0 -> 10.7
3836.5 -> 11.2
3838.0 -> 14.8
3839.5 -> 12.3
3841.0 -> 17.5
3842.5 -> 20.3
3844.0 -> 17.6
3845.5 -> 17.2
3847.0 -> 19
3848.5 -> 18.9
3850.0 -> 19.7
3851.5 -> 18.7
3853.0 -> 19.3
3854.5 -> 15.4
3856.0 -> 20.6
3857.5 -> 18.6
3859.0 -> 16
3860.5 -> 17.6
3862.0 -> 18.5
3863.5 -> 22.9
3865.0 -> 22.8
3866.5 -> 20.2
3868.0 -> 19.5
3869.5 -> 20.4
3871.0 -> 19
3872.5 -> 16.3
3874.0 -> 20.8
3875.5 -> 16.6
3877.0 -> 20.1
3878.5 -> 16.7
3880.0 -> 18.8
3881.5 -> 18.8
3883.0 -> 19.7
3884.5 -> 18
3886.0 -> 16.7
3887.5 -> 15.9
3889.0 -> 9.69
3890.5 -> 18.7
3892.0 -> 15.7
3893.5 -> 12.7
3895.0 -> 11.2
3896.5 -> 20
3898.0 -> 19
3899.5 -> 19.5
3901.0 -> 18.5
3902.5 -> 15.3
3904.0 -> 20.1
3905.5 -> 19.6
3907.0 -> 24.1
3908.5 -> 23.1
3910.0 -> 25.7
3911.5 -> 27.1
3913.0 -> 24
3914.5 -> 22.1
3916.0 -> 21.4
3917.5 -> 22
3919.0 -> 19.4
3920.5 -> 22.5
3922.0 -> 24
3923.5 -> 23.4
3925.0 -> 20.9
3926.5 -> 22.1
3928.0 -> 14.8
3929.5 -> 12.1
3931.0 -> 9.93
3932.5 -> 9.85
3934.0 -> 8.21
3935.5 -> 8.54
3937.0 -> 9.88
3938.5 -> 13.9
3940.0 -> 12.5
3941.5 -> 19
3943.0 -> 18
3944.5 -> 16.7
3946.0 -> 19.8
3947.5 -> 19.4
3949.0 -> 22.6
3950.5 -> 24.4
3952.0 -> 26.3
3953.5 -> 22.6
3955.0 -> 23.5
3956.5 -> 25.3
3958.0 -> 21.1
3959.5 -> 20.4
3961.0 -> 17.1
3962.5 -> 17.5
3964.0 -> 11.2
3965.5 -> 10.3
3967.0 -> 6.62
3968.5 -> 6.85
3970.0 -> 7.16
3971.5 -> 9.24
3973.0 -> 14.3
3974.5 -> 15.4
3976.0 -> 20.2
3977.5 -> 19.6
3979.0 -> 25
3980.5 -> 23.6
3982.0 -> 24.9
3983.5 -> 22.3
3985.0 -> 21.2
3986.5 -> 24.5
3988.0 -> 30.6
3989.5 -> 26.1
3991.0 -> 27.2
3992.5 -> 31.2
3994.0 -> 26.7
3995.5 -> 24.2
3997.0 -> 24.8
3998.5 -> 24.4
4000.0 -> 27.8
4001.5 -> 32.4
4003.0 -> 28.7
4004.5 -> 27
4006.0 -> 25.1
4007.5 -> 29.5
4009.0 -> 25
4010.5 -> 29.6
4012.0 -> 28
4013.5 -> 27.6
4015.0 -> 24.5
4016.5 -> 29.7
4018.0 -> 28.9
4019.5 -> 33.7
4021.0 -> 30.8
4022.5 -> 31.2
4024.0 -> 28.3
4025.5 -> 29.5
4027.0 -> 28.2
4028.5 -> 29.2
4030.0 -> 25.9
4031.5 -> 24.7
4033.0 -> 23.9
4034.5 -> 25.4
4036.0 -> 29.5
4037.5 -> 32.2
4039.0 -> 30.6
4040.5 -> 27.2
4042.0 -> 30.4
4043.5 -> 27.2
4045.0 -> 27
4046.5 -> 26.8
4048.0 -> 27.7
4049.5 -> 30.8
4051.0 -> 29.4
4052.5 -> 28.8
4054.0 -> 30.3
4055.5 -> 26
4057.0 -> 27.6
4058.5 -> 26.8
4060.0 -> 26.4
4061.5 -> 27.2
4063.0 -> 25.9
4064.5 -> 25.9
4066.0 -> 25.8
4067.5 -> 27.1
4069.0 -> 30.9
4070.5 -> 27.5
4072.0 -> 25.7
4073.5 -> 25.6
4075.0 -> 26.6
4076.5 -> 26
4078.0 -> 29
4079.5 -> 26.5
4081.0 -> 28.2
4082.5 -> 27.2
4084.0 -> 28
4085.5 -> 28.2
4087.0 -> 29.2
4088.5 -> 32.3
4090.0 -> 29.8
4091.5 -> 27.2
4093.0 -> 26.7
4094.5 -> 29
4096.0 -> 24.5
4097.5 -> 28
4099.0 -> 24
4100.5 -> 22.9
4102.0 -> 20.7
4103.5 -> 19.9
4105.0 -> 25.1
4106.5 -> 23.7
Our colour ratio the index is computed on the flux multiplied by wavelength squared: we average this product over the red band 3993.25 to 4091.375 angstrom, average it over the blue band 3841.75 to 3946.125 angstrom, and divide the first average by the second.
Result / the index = 1.65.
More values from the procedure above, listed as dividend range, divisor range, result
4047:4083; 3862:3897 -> 1.69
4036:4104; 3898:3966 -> 1.55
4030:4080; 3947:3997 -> 1.41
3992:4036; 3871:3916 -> 1.57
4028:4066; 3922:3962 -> 1.63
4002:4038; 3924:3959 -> 1.67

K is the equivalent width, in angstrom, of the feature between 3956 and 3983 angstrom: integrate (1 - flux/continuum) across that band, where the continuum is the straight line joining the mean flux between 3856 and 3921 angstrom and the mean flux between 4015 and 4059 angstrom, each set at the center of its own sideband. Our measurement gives 8.8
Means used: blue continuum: 19.2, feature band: 16.4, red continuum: 28.5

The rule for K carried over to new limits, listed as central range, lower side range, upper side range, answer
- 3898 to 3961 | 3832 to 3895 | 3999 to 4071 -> 6.09 angstrom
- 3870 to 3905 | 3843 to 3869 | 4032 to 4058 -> 5.42 angstrom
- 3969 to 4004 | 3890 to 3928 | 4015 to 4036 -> 3.77 angstrom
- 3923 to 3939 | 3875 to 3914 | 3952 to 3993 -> 4.40 angstrom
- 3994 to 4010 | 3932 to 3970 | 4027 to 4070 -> -3.32 angstrom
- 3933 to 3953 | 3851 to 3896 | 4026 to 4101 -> 4.33 angstrom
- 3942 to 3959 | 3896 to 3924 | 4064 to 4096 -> 0.99 angstrom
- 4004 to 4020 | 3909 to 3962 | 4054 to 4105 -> -3.29 angstrom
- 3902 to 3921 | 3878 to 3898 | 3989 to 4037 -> -3.61 angstrom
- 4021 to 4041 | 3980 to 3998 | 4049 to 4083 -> -1.24 angstrom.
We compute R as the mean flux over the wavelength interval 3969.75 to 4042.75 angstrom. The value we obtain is 26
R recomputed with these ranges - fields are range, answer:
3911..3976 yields 17.3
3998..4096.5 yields 28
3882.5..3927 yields 19.7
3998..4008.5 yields 27.9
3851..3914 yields 18.9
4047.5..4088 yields 27.6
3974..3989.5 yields 23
